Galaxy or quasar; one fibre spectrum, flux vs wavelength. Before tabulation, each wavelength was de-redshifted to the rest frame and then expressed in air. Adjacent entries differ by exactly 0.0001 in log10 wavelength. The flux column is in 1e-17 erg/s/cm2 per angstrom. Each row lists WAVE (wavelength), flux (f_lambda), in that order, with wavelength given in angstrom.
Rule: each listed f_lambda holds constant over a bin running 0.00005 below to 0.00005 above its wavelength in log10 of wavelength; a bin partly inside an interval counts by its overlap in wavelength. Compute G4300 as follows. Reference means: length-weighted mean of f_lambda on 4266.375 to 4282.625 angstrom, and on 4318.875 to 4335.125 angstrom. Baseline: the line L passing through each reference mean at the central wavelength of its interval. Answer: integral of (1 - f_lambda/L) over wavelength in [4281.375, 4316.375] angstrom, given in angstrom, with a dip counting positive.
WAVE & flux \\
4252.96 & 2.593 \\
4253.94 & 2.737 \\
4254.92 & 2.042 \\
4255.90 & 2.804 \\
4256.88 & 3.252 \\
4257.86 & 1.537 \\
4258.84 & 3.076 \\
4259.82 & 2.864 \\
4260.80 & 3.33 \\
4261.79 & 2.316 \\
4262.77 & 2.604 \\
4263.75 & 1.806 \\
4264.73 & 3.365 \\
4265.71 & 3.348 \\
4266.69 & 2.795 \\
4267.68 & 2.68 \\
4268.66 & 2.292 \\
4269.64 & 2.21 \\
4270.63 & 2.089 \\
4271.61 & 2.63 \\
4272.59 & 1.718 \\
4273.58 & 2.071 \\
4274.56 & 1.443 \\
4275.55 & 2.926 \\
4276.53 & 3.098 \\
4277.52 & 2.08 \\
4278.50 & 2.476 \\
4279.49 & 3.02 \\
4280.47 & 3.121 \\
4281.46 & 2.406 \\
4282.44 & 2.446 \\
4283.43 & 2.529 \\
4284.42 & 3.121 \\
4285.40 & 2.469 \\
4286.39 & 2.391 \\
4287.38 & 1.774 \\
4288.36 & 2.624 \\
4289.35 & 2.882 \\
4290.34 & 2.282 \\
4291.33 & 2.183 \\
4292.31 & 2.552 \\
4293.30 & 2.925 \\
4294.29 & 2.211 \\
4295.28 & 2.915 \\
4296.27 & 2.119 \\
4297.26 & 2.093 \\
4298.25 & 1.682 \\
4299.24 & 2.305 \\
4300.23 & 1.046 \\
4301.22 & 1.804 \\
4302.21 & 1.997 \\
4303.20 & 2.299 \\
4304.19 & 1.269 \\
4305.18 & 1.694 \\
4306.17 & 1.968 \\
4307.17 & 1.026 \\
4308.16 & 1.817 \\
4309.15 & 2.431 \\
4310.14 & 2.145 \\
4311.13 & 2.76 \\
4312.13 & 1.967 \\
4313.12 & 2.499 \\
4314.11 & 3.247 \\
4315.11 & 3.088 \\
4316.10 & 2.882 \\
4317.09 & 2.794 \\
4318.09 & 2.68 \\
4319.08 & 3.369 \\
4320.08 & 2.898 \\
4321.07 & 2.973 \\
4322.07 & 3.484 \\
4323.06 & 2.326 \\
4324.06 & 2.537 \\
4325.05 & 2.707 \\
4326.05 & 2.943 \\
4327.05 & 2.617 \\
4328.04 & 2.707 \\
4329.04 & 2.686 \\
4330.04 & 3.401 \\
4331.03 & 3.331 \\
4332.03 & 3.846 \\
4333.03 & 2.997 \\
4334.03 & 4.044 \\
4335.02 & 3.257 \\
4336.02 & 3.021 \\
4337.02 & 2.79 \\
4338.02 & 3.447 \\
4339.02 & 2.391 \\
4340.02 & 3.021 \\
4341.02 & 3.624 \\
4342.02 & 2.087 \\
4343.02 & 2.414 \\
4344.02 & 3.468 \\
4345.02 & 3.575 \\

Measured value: 5.77 angstrom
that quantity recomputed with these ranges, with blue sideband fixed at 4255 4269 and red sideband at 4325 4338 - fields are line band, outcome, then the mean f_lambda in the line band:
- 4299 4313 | 5.04 angstrom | 1.9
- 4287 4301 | 3.12 angstrom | 2.25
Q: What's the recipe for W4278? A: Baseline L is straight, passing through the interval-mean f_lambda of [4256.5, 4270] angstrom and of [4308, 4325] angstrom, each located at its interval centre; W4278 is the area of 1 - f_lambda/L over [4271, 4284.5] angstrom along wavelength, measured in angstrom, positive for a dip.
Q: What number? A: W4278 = 1.0 angstrom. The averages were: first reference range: 2.68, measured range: 2.48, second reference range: 2.72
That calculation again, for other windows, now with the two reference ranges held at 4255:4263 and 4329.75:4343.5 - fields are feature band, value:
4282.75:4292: 1.2 angstrom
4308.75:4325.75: 1.4 angstrom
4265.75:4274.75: 1.5 angstrom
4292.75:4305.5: 3.8 angstrom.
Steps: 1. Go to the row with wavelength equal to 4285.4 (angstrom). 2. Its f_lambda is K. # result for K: 2.469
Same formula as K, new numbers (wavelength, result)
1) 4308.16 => 1.817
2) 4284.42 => 3.121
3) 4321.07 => 2.973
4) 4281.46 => 2.406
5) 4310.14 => 2.145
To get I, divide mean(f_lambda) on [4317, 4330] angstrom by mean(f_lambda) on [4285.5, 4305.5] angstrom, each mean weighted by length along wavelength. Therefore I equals 1.32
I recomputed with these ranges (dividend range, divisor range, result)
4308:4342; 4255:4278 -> 1.15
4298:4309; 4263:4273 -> 0.70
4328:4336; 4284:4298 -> 1.35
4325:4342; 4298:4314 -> 1.58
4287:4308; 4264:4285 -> 0.81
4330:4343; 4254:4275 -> 1.26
